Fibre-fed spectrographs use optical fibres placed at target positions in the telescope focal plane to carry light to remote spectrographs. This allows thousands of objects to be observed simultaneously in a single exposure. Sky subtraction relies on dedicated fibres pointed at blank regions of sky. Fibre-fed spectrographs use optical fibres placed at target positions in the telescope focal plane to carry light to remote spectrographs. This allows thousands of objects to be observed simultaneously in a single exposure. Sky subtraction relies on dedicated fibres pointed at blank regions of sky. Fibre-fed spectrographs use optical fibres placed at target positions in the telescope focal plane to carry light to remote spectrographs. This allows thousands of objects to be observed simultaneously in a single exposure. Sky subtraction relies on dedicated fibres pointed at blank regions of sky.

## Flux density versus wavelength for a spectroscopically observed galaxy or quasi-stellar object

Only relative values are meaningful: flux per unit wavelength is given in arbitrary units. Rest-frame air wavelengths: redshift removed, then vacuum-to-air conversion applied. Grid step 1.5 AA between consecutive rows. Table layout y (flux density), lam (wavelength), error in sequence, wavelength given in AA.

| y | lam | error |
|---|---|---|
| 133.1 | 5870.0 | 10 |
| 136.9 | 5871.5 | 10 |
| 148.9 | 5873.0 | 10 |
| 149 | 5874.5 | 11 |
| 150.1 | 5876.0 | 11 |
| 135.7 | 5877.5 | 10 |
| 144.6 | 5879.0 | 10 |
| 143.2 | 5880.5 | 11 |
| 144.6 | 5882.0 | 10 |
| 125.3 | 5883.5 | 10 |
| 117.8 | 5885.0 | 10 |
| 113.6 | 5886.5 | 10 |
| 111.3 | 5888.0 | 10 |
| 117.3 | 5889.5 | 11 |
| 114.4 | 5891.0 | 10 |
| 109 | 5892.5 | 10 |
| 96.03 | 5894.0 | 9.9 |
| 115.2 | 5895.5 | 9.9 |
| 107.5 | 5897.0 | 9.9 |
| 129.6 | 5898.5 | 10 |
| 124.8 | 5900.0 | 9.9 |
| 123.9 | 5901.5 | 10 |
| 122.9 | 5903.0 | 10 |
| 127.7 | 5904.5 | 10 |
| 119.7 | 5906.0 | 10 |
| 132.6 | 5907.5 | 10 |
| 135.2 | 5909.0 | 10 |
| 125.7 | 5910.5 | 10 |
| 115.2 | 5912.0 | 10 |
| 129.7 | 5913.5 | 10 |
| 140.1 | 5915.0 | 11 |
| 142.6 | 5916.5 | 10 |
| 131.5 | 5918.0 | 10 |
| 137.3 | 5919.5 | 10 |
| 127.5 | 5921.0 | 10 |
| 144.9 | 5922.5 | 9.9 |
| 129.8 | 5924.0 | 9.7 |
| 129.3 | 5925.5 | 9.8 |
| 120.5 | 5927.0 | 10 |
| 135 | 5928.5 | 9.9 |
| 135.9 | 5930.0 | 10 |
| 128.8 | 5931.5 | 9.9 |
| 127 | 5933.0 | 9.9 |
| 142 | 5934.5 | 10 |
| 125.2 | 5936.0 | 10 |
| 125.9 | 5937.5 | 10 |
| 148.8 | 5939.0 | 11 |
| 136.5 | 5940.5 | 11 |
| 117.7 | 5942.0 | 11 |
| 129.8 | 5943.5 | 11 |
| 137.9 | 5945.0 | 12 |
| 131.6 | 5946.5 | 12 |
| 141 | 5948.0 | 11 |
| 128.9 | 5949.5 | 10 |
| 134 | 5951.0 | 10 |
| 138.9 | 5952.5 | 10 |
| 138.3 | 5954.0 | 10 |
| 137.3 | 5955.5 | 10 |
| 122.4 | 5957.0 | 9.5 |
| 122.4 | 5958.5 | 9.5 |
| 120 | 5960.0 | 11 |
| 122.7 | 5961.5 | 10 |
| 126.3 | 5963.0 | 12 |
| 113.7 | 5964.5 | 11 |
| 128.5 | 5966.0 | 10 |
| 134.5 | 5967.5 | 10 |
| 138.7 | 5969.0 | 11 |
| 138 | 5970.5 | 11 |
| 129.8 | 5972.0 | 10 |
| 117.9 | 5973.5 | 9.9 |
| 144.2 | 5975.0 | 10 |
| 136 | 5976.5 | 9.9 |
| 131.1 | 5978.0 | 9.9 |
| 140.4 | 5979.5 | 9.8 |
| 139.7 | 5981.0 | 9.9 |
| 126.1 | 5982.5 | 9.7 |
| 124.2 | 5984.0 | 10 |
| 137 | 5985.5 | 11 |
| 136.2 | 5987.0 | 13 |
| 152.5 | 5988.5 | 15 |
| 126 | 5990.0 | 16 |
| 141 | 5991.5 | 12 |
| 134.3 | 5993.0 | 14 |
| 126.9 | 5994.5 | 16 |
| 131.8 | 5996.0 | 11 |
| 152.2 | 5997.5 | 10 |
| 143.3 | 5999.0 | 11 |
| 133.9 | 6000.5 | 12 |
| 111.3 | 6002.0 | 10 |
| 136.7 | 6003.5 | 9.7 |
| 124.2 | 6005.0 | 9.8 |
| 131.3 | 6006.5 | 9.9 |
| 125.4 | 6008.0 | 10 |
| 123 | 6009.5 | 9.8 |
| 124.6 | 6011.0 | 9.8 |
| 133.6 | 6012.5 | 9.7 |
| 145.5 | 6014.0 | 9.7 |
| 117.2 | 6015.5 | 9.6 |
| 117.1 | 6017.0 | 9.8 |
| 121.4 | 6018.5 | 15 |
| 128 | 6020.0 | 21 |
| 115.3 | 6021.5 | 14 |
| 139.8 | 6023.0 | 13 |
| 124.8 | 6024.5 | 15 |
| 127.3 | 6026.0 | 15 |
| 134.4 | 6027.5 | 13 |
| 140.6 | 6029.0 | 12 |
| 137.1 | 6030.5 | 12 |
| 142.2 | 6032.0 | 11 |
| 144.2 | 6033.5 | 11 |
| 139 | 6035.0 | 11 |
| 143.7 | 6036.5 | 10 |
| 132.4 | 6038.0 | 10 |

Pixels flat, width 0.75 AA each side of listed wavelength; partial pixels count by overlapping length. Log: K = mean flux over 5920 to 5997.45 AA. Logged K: 132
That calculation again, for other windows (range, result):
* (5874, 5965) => 129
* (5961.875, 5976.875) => 130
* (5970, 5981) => 134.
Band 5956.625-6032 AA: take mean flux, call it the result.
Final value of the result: 131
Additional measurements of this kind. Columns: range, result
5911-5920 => 132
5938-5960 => 133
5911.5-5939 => 132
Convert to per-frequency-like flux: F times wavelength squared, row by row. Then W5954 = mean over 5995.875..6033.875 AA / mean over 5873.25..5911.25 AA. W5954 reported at 1.08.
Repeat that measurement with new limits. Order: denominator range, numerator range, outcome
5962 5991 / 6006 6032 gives 0.99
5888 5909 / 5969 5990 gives 1.16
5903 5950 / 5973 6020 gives 1.03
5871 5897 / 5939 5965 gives 1.05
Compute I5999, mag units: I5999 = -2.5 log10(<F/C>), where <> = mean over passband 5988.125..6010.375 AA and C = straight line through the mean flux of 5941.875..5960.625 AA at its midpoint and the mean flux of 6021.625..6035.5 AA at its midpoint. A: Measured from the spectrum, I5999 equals 0.01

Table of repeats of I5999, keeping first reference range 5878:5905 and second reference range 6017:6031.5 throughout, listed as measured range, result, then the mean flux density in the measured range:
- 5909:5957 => -0.07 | 133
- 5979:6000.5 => -0.07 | 136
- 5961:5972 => -0.03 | 129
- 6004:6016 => 0.00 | 129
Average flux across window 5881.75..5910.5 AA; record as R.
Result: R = 120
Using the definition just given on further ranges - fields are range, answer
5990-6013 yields 131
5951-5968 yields 128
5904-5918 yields 130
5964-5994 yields 134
